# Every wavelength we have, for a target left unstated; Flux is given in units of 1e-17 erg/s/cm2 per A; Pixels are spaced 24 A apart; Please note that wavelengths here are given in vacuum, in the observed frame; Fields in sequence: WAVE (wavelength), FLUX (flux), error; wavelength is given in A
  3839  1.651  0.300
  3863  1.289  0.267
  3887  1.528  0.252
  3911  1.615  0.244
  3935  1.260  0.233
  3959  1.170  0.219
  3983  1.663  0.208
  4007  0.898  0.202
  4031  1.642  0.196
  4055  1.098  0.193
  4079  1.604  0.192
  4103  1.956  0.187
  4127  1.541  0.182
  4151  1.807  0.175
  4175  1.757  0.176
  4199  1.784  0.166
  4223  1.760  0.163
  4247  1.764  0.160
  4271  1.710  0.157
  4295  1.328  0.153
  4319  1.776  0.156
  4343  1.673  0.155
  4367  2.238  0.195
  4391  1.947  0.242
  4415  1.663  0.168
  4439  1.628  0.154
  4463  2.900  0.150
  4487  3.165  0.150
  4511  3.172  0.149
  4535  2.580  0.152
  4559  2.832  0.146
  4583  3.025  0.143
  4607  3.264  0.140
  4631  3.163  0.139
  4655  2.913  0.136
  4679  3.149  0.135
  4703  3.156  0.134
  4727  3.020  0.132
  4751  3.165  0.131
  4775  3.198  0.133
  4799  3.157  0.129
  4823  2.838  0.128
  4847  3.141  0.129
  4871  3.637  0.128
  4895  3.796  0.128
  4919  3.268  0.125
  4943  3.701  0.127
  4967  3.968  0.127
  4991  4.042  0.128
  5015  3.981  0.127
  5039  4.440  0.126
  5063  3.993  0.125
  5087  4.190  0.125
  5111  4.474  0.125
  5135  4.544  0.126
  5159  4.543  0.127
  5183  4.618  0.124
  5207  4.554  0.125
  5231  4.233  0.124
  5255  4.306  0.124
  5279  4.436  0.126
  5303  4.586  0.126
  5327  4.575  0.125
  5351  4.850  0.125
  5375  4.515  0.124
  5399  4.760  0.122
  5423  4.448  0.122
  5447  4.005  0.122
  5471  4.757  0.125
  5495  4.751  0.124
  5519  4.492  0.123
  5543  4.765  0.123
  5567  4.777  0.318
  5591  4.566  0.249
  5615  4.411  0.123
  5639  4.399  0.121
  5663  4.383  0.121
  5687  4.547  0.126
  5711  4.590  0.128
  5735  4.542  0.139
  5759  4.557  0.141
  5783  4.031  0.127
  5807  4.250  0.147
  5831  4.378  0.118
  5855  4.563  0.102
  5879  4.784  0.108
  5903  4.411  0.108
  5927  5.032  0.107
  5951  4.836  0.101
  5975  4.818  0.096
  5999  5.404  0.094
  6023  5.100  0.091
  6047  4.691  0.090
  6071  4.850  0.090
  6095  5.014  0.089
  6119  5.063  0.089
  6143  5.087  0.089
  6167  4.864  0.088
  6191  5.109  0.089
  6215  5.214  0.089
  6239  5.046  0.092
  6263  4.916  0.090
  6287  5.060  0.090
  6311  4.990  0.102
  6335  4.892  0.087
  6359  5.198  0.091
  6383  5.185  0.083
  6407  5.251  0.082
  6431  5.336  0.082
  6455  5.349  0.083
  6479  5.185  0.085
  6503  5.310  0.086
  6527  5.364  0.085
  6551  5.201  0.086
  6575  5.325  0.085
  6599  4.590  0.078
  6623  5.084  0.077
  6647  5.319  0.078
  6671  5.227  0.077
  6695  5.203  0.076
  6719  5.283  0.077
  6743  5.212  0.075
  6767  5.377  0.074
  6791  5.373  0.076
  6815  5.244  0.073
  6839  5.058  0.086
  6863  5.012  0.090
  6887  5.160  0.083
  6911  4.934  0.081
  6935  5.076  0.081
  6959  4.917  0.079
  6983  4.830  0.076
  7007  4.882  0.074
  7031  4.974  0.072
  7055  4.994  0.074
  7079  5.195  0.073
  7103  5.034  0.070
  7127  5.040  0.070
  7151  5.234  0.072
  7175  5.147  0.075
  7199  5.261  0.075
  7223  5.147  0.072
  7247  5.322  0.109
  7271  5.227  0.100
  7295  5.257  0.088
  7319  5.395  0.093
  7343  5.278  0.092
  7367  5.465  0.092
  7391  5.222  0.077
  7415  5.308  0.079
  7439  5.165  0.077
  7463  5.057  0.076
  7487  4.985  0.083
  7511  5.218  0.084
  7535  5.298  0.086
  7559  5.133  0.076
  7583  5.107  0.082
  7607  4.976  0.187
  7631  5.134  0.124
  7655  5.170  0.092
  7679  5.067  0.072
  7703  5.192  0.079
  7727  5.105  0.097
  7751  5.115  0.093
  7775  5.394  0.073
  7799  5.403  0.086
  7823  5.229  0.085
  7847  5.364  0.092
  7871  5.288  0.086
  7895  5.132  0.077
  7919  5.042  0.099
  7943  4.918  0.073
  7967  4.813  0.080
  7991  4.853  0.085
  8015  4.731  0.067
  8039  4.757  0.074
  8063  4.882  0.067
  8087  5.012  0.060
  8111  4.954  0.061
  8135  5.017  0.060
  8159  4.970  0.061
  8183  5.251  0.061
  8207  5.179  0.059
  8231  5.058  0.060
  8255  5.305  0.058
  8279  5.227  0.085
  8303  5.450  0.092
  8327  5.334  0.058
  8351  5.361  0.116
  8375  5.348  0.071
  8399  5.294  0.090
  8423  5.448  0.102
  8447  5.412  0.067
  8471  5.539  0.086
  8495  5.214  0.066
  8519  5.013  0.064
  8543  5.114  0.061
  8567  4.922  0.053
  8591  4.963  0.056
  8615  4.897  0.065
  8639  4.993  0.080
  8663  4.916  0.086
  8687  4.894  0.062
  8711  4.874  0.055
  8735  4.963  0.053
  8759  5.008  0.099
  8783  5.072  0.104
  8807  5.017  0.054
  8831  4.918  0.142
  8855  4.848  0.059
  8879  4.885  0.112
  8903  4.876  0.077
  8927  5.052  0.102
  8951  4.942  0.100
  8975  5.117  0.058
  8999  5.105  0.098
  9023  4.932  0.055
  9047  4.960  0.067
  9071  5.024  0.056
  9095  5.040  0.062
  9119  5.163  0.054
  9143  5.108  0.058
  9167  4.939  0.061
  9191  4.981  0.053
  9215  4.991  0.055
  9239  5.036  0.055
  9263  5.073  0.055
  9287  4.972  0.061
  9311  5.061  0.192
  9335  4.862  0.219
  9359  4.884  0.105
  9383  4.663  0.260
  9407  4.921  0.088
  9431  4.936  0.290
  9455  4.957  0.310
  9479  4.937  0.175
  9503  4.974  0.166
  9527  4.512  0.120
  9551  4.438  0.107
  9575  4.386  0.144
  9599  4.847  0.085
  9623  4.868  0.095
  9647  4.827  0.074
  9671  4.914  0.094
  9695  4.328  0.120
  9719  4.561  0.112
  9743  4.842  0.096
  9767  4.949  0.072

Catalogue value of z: 0.12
